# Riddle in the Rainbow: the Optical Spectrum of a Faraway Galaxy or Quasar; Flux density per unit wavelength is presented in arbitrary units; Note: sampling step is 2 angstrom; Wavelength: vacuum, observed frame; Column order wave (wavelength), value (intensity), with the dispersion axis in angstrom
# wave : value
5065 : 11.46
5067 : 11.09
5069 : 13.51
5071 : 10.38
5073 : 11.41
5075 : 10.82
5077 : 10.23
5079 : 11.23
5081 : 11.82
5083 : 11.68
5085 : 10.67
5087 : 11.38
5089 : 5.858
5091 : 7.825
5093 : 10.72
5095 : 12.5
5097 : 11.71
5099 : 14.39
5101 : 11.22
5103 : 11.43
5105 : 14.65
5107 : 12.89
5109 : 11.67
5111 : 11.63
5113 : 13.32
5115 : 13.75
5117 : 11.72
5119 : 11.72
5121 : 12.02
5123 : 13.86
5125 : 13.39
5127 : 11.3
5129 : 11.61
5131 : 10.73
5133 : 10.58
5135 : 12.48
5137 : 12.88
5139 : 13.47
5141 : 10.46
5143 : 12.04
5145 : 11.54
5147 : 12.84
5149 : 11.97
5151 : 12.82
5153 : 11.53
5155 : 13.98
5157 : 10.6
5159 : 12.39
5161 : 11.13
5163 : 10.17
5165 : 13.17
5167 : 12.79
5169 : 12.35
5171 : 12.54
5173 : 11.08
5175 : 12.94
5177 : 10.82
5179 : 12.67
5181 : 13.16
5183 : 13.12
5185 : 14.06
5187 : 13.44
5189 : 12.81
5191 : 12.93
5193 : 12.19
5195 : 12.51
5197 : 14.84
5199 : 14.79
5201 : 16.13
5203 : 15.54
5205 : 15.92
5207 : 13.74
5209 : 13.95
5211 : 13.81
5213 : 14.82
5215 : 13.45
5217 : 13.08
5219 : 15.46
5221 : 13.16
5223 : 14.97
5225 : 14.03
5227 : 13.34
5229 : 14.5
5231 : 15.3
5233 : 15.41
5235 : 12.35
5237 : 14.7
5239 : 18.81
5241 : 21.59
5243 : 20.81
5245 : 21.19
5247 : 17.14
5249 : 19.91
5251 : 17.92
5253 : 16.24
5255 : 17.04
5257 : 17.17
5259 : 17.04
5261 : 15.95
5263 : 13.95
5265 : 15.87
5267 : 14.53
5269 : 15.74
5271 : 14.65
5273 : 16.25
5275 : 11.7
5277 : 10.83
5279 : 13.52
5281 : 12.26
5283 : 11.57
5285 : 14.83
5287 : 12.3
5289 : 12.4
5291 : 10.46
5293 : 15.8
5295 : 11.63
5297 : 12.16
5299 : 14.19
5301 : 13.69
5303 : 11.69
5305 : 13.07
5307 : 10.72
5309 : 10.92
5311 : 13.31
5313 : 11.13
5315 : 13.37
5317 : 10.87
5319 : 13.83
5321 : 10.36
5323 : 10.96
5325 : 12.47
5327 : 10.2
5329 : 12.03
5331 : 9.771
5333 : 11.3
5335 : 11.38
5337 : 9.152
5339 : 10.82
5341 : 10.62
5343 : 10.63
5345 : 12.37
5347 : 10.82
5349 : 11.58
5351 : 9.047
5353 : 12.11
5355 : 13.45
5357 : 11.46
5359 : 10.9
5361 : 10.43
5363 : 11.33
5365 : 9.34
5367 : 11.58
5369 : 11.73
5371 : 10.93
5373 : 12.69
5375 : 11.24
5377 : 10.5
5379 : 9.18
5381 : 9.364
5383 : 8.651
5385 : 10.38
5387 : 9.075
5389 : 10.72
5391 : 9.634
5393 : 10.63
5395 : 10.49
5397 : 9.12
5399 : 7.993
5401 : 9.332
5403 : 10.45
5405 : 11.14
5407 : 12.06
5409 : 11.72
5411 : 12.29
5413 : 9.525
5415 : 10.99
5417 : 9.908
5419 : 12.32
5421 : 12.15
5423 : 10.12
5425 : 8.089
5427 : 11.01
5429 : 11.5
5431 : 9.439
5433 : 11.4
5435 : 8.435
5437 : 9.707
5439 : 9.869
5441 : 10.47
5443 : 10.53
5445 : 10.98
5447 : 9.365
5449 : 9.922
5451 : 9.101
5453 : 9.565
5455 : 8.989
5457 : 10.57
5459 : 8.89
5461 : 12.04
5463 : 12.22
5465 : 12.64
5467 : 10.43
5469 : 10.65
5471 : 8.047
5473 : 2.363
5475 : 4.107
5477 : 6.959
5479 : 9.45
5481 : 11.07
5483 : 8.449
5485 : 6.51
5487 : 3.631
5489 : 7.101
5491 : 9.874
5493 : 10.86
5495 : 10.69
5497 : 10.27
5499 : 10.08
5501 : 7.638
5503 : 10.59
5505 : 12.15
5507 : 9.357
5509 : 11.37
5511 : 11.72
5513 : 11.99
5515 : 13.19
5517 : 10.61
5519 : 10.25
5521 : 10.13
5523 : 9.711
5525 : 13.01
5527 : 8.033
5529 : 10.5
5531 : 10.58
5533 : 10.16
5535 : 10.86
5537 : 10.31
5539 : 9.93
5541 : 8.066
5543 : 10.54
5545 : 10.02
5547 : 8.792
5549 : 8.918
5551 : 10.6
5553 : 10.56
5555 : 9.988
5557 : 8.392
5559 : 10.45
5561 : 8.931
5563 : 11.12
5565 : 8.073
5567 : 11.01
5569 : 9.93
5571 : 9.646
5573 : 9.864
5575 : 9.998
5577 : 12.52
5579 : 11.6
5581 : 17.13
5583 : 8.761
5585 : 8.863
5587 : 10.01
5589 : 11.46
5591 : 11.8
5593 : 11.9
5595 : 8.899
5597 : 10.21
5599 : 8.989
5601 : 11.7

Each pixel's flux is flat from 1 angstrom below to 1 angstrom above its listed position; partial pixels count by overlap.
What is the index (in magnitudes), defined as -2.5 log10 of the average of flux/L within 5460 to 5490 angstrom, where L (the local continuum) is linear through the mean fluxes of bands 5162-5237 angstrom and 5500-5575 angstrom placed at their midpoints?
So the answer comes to 0.28 mag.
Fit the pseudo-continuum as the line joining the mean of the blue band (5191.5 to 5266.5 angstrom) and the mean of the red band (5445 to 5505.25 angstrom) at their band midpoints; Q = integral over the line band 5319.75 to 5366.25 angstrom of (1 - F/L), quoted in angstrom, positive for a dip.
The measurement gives 5.9 angstrom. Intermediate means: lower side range 15.6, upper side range 9.13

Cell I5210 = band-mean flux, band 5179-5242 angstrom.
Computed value 14.4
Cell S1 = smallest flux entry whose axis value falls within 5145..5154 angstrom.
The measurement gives 11.53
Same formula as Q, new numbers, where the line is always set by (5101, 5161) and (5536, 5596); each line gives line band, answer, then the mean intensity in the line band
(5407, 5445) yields 1.1 angstrom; 10.6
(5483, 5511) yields 3.4 angstrom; 9.3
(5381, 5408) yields 2.6 angstrom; 9.95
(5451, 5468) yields 0.3 angstrom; 10.6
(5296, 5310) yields -1.1 angstrom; 12.3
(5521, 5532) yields 0.1 angstrom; 10.3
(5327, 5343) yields 0.9 angstrom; 10.7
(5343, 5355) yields -0.1 angstrom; 11.3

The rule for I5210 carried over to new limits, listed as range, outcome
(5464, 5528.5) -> 9.47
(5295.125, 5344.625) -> 11.6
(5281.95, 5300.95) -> 12.9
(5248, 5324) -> 13.7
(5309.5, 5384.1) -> 11.1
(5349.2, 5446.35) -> 10.5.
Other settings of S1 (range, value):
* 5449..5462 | 8.89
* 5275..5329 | 10.2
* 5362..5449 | 7.993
